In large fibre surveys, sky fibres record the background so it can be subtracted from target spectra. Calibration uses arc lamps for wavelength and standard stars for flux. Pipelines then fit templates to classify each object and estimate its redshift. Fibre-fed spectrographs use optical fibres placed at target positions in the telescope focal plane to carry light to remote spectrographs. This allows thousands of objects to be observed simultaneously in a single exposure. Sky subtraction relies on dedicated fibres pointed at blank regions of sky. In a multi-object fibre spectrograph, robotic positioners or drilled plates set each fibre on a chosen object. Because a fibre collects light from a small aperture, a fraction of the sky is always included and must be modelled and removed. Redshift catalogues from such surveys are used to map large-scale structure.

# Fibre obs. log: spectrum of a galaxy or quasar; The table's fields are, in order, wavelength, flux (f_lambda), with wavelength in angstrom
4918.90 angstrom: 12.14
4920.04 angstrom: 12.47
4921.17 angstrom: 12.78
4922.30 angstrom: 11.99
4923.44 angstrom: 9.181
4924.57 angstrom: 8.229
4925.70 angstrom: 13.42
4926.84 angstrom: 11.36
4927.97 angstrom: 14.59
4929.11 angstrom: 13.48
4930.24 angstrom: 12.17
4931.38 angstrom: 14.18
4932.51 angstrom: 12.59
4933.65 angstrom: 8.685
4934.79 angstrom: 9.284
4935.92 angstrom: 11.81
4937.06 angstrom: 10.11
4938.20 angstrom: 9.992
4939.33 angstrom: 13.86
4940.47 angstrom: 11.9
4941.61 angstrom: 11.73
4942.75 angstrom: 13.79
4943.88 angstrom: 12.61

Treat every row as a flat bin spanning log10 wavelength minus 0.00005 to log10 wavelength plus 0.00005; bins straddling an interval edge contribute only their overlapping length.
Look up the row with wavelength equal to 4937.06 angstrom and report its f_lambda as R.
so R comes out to 10.11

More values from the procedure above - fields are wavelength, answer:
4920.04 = 12.47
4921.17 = 12.78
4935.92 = 11.81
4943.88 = 12.61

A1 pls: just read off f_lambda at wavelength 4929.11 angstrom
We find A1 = 13.48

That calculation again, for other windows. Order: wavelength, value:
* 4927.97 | 14.59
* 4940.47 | 11.9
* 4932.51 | 12.59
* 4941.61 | 11.73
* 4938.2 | 9.992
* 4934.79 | 9.284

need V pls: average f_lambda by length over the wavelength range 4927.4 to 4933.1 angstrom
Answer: 13.4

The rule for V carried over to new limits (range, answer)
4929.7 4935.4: 11.4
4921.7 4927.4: 10.8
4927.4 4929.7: 14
